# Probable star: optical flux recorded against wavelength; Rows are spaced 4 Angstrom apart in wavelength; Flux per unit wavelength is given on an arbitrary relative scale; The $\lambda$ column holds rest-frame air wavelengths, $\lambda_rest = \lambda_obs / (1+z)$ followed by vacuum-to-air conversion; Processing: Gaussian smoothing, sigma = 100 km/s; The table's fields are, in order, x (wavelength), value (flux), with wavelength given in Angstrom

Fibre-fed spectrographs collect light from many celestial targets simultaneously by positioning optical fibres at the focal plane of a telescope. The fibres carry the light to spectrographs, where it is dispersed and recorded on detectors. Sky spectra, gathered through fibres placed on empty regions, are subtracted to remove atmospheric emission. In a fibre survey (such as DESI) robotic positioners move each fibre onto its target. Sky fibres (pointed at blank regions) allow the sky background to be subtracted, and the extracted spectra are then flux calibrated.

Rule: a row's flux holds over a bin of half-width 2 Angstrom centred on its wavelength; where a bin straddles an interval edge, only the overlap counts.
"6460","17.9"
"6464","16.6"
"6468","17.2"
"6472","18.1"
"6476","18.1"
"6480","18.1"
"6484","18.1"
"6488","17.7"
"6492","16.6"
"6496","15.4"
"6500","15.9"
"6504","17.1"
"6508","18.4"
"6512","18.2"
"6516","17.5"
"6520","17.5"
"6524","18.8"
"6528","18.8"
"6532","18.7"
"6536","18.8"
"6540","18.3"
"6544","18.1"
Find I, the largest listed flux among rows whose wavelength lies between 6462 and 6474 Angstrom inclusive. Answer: 18.1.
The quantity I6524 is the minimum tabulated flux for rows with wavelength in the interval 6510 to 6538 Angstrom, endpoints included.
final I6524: 17.5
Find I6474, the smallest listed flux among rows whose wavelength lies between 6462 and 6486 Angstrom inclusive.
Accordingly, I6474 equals 16.6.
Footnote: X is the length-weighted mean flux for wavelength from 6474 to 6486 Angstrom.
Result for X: 18.1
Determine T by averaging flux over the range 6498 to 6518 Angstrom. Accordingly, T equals 17.4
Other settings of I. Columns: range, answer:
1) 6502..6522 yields 18.4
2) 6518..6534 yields 18.8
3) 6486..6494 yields 17.7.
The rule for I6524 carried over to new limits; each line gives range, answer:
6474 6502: 15.4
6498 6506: 15.9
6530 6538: 18.7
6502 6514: 17.1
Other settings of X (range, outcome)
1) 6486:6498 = 16.6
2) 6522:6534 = 18.8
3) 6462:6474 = 17.3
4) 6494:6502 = 15.7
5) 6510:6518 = 17.9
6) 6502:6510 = 17.8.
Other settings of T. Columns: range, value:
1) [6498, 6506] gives 16.5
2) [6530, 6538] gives 18.8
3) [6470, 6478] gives 18.1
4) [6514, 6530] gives 18.1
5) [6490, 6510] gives 16.7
